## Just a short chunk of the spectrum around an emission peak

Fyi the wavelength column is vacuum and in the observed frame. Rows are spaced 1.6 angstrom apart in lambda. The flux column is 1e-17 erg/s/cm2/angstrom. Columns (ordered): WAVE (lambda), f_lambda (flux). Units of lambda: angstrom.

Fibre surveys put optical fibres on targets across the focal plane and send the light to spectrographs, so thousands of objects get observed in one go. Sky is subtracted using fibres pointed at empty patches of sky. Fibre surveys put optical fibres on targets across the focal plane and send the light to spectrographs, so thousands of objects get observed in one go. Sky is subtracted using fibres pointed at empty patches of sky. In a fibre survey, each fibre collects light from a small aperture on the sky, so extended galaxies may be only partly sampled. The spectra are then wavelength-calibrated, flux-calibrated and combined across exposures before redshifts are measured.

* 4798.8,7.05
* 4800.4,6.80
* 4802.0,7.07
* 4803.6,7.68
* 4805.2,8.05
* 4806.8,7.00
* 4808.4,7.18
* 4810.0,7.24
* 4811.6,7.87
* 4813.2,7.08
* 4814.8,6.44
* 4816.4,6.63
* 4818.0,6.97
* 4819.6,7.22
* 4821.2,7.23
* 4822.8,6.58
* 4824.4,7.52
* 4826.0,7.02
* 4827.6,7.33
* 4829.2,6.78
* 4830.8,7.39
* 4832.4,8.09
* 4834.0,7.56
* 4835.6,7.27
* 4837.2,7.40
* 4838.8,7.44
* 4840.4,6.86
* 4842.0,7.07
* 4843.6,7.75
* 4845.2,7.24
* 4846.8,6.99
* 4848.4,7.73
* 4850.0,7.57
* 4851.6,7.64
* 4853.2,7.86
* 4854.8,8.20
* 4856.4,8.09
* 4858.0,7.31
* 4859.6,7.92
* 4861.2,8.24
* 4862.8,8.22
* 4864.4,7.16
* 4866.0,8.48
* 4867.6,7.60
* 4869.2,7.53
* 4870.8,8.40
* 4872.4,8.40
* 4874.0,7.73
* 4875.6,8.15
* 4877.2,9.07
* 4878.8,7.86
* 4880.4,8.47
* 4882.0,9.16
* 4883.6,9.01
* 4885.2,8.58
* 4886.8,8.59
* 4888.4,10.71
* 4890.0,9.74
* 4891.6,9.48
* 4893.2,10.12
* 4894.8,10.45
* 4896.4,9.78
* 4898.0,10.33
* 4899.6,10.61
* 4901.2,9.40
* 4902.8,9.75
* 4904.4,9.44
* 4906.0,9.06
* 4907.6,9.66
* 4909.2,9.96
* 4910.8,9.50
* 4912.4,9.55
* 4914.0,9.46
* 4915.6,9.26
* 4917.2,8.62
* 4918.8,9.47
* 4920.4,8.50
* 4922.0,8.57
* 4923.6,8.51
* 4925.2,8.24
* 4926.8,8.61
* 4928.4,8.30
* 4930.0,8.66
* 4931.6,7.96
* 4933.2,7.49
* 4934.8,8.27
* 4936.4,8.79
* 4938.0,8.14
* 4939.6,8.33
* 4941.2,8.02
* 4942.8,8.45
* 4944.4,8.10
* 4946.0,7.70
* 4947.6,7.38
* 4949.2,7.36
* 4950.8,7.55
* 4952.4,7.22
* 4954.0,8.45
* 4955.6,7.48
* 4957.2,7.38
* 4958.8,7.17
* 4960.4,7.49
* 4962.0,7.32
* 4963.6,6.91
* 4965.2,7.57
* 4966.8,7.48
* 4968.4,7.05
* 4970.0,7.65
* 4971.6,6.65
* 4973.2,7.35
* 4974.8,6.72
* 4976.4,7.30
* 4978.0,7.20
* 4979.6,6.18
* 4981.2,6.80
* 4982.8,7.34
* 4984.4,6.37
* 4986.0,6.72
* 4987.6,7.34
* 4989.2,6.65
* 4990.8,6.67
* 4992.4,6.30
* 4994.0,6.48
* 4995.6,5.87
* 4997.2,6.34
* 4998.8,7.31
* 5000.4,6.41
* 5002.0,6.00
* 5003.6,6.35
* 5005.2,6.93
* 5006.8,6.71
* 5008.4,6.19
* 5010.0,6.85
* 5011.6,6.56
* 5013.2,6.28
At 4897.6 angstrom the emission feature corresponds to Mg II 2798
